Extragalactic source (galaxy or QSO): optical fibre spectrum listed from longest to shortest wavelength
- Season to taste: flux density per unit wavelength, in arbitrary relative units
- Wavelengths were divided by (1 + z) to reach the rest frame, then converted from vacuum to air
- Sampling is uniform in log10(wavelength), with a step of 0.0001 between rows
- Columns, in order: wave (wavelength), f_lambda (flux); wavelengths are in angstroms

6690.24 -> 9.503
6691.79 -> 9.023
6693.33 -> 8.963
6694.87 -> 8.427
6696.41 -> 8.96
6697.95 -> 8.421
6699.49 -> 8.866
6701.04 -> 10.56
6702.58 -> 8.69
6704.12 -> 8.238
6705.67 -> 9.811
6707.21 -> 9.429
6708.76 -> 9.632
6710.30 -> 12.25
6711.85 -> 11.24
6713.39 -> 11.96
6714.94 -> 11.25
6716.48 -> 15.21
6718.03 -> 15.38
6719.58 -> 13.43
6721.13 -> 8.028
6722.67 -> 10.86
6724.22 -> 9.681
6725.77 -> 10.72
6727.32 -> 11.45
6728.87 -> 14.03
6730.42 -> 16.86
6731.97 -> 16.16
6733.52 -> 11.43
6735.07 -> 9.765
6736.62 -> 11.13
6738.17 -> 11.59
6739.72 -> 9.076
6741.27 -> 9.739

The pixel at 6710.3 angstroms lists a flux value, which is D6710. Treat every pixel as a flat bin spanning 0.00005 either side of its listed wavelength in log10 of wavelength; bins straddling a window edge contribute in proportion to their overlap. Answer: 12.25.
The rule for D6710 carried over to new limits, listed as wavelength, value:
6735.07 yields 9.765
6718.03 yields 15.38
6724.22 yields 9.681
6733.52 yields 11.43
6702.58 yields 8.69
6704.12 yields 8.238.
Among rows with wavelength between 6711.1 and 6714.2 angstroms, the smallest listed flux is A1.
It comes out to 11.24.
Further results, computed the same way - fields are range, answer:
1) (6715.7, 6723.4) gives 8.028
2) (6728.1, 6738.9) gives 9.765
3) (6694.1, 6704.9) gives 8.238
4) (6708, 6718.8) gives 9.632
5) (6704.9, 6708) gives 9.429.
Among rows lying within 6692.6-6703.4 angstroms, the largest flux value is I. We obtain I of 10.56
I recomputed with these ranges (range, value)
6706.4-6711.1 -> 12.25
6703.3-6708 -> 9.811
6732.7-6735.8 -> 11.43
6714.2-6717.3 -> 15.21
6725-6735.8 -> 16.86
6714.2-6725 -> 15.38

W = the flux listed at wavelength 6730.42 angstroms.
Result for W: 16.86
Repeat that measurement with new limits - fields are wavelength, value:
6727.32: 11.45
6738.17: 11.59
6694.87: 8.427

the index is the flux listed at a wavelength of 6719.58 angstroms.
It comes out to 13.43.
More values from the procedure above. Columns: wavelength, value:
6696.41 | 8.96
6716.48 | 15.21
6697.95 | 8.421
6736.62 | 11.13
